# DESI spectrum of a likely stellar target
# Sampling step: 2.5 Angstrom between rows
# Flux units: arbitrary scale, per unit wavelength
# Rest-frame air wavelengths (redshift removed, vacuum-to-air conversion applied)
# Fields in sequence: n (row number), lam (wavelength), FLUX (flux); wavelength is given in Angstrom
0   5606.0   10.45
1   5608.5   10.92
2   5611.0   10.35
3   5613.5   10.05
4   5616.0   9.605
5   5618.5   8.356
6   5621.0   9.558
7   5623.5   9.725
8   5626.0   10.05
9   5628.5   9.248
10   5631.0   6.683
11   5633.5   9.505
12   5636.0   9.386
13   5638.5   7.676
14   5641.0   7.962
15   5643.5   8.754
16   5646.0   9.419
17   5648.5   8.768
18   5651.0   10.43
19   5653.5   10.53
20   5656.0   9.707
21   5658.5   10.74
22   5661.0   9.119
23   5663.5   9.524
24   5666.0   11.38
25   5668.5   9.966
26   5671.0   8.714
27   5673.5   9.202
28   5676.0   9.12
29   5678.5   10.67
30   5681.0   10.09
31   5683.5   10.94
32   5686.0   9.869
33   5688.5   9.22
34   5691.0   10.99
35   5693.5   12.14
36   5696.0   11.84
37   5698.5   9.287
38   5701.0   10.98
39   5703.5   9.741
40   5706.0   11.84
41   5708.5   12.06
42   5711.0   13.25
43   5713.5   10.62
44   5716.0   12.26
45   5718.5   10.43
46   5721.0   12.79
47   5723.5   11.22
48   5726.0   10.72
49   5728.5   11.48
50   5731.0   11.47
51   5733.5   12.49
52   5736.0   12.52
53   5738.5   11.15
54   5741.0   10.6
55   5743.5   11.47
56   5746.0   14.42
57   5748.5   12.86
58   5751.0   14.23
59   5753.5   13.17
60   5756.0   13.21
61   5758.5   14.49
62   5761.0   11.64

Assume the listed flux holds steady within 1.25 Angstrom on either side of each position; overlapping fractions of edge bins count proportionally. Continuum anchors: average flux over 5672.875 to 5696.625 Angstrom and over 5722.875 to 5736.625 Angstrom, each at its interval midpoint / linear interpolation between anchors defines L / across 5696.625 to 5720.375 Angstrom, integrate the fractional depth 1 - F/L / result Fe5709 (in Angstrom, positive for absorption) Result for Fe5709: -0.4 Angstrom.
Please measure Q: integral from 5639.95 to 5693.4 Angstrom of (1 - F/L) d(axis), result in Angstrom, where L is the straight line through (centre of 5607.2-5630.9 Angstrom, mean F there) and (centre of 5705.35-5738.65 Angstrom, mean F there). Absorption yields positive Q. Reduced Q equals 3.9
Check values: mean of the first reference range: 9.61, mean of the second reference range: 11.8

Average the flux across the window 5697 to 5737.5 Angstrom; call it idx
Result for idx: 11.4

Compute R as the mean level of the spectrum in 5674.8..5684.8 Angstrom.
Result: 10.2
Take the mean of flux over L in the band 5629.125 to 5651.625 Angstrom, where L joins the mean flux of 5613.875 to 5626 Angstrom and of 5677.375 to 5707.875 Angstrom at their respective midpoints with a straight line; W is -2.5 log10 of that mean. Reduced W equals 0.13 mag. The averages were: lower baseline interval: 9.44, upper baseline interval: 10.7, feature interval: 8.7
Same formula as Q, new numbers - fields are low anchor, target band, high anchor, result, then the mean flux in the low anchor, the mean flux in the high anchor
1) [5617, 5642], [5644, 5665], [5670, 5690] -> -1.1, 8.83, 9.76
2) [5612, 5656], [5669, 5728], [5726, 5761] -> 1.9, 9.18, 12.5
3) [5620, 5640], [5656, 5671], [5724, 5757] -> 0.0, 8.96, 12.3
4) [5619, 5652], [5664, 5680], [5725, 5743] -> 0.1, 8.99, 11.5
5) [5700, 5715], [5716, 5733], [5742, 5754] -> 1.0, 11.4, 13.2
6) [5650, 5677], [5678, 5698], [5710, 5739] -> -0.1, 9.86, 11.7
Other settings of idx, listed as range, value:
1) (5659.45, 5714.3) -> 10.5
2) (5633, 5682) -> 9.53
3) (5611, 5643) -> 9.03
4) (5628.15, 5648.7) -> 8.56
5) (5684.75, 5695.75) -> 10.7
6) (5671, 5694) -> 10.1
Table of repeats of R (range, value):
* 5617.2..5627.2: 9.42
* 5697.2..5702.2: 10.1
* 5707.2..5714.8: 12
